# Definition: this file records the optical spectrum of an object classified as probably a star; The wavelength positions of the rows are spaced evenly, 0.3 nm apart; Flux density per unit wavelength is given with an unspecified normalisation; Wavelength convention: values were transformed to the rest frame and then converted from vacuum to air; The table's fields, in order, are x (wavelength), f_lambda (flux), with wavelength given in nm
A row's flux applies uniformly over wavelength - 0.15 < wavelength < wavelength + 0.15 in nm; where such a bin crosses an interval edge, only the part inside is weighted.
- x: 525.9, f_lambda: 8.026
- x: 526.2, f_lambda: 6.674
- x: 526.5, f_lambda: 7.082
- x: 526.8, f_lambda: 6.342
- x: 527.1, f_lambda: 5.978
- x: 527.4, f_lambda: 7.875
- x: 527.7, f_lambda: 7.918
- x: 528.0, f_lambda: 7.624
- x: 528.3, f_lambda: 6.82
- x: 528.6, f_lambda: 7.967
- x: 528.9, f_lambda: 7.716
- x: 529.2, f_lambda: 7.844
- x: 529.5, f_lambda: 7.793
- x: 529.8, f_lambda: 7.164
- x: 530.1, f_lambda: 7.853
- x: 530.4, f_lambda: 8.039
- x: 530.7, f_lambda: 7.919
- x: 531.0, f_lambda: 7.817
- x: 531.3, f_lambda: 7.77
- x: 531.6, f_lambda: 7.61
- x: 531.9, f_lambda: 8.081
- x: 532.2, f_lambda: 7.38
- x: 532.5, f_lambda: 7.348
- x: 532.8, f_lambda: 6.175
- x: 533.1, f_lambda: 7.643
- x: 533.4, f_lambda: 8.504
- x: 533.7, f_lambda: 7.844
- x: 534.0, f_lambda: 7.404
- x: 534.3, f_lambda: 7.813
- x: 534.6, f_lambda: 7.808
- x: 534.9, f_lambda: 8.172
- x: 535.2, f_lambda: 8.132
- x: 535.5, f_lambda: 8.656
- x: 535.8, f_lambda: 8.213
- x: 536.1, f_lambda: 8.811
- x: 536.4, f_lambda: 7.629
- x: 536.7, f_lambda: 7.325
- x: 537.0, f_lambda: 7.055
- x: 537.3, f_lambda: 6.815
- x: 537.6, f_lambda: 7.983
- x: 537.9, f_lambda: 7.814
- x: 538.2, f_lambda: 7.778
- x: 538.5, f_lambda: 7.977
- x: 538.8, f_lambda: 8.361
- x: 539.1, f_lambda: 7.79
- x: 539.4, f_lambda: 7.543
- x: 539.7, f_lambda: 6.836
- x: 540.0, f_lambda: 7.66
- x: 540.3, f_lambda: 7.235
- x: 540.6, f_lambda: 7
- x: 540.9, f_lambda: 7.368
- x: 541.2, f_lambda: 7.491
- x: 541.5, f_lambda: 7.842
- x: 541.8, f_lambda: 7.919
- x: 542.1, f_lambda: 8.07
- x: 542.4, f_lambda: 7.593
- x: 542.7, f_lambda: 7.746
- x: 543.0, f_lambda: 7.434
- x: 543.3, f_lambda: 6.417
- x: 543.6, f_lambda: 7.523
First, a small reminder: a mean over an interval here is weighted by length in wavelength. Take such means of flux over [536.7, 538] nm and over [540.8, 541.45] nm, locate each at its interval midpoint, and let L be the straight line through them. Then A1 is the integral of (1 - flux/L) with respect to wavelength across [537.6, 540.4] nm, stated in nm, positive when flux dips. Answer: -0.10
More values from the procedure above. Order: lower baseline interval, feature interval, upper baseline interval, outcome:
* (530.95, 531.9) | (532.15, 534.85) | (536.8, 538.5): 0.04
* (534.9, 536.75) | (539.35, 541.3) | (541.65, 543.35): 0.12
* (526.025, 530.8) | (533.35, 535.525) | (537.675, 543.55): -0.14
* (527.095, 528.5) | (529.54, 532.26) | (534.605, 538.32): -0.07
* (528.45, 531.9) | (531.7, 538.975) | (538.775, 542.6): -0.09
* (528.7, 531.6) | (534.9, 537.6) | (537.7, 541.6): -0.07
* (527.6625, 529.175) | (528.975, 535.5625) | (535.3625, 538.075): -0.04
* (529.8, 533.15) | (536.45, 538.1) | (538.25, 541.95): 0.04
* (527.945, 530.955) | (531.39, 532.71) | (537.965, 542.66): 0.02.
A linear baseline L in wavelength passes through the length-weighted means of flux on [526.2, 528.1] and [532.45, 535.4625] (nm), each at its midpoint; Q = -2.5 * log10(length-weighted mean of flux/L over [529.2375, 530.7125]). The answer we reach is -0.06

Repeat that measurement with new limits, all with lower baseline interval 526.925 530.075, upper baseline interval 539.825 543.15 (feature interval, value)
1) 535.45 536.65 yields -0.09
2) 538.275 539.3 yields -0.06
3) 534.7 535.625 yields -0.10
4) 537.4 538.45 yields -0.04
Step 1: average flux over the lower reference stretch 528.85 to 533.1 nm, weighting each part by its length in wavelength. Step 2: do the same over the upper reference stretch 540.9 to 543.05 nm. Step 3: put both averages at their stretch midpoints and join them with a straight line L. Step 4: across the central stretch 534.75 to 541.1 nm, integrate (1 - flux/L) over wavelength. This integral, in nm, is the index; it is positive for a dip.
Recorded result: -0.037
